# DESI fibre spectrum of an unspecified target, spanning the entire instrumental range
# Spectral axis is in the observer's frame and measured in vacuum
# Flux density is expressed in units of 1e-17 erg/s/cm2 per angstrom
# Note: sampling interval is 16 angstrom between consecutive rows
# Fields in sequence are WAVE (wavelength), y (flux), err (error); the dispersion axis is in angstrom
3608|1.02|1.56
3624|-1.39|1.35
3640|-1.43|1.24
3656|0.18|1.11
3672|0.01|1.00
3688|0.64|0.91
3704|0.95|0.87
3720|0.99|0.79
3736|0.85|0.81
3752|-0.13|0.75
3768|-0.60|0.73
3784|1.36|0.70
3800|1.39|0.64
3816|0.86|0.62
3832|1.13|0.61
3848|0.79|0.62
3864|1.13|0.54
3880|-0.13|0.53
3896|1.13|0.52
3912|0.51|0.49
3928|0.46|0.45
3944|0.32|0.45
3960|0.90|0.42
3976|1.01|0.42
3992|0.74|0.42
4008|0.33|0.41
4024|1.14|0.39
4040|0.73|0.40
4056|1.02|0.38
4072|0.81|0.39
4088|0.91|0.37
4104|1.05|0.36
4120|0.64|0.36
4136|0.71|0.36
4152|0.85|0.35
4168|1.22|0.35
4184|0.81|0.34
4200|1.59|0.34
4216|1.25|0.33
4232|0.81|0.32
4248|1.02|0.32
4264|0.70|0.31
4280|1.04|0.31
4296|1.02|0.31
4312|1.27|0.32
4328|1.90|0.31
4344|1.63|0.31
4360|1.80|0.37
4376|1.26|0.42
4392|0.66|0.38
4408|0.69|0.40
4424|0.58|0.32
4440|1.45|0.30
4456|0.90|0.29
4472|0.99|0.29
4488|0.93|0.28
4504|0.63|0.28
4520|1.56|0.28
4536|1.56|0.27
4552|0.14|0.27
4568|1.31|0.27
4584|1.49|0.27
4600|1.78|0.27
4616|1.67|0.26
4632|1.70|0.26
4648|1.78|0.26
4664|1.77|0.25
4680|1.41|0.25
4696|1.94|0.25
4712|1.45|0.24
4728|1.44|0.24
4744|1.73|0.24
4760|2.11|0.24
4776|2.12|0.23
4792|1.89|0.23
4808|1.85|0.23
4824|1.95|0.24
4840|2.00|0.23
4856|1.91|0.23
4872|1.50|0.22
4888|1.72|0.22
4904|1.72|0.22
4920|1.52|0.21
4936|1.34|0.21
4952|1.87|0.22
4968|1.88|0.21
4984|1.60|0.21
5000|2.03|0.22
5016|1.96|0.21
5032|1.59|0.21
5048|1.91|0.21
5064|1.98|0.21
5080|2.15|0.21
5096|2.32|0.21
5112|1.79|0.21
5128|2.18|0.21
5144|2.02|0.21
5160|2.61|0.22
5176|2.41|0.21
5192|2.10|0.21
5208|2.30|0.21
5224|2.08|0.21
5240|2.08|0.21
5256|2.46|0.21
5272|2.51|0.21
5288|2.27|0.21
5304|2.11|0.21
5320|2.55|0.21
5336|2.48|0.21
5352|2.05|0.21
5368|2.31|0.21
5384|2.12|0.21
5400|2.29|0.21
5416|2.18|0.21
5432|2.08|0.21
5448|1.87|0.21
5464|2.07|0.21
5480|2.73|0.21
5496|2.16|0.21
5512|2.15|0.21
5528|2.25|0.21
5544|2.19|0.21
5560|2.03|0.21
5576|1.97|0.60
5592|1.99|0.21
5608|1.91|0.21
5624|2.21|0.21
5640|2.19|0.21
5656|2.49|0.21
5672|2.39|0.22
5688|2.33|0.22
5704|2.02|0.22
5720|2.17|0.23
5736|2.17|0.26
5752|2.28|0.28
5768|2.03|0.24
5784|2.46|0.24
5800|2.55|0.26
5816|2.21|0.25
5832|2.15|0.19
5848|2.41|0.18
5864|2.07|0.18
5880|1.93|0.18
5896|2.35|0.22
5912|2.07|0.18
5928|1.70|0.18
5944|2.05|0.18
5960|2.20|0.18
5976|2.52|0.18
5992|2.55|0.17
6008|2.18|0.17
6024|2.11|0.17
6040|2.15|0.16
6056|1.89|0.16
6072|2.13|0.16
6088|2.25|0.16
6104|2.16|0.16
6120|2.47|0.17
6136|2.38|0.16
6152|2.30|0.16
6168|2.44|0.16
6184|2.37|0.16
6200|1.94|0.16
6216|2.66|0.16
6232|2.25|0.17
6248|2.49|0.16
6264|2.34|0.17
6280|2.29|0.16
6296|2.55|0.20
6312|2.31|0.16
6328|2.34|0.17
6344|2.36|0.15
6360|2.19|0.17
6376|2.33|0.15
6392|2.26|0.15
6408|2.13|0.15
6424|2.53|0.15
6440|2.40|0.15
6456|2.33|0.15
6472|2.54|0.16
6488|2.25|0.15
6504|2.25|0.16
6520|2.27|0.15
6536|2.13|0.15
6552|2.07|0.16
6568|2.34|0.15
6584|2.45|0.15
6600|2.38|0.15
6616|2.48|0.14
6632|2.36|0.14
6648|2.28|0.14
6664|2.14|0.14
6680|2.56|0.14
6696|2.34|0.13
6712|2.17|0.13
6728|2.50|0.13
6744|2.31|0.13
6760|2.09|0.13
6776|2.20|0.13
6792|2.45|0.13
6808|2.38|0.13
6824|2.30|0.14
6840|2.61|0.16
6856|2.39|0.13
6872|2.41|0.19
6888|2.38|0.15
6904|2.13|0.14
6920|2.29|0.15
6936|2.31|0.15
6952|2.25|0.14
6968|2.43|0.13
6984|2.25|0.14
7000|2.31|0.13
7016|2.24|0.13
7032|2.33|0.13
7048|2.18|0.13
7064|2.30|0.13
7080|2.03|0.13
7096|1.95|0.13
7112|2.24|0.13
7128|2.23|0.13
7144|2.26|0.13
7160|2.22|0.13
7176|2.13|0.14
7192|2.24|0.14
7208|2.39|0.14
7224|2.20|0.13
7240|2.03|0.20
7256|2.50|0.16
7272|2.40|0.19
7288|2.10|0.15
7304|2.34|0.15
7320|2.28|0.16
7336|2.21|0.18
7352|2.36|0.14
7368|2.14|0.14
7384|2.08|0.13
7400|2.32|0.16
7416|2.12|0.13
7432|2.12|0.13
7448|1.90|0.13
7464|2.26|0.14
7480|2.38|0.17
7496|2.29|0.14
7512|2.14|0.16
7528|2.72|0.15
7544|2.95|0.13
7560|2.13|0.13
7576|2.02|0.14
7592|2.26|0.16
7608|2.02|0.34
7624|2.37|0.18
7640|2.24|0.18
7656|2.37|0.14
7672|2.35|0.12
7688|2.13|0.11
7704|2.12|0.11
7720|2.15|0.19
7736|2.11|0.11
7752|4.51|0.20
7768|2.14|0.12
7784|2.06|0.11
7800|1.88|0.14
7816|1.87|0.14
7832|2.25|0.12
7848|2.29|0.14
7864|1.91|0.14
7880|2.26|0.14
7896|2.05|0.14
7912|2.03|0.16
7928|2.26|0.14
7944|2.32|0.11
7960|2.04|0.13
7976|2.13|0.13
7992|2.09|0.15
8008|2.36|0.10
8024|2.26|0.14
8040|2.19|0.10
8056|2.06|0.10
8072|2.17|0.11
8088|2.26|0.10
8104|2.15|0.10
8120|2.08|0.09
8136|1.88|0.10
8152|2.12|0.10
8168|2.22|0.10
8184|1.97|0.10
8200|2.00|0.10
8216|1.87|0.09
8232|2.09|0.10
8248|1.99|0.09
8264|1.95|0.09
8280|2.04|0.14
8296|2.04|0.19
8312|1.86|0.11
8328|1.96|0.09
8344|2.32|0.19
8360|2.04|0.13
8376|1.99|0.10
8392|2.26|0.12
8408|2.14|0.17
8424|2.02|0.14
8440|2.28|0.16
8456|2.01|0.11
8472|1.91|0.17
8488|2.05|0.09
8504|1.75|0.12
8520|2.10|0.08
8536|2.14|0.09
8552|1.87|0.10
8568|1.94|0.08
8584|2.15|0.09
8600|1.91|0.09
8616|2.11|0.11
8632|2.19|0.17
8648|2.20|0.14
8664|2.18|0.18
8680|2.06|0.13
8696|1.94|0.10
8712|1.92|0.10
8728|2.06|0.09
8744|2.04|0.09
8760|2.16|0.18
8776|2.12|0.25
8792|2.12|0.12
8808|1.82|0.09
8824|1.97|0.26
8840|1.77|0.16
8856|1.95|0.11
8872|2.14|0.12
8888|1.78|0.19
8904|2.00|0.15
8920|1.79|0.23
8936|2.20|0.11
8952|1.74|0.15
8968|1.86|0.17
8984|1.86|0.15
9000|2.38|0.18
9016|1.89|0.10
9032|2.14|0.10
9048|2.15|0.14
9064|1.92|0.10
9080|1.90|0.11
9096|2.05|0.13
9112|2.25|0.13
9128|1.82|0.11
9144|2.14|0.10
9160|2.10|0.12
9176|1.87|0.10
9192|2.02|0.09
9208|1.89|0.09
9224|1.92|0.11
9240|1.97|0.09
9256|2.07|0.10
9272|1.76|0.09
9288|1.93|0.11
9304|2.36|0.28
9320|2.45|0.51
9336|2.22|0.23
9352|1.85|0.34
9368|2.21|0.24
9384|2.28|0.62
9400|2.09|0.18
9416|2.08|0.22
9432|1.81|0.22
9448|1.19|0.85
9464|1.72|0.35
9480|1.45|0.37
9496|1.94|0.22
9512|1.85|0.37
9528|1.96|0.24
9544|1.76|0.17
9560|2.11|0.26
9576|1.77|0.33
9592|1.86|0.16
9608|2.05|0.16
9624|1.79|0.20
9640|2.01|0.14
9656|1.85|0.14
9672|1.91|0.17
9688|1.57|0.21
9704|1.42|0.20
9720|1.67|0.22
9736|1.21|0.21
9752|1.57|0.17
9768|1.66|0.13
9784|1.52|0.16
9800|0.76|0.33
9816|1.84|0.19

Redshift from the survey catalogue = 0.146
